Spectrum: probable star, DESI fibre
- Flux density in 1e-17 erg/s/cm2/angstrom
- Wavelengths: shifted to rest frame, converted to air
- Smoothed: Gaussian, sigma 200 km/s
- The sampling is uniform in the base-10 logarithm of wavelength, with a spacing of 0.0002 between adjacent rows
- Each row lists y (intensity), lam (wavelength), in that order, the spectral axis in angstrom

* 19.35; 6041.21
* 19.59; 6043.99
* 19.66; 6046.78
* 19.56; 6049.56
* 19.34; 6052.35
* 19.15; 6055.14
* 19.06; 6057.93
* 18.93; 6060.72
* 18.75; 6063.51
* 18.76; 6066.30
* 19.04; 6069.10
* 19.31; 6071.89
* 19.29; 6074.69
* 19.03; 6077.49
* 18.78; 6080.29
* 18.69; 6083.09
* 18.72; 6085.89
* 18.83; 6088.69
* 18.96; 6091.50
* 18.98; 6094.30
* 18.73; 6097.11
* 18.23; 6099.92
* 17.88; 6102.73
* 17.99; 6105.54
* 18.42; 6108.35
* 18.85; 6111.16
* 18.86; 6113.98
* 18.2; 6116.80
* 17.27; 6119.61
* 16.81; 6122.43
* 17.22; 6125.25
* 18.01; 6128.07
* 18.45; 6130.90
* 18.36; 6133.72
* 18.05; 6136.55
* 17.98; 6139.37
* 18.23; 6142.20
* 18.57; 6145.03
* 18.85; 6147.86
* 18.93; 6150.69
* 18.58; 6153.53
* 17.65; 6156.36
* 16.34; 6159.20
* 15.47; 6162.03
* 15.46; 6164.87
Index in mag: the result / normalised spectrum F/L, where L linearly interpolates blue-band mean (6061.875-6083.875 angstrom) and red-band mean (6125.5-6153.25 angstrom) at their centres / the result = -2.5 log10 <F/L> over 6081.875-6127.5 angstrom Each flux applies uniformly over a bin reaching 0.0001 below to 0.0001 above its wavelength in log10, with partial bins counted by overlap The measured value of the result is 0.022 mag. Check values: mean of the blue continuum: 19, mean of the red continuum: 18.3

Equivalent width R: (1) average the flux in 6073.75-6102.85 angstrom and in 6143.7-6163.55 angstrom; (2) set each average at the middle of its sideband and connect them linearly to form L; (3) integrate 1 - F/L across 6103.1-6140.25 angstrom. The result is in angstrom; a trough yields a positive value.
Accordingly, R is 0.4 angstrom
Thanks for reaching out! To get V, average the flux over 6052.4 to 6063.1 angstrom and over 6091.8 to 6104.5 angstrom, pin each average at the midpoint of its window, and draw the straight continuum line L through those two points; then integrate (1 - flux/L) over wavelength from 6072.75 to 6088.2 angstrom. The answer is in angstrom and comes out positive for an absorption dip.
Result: -0.1 angstrom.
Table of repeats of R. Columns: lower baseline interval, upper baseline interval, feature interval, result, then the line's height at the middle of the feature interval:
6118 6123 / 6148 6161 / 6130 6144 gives -0.56 angstrom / 17.5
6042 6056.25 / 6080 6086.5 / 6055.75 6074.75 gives 0.10 angstrom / 19.1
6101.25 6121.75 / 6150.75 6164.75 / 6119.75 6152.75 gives -1.03 angstrom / 17.6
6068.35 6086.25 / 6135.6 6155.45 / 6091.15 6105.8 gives 0.28 angstrom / 18.8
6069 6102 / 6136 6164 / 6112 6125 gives 0.39 angstrom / 18.3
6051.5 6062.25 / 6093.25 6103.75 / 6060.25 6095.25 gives -0.29 angstrom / 18.8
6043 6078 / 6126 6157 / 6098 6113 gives 0.32 angstrom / 18.7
